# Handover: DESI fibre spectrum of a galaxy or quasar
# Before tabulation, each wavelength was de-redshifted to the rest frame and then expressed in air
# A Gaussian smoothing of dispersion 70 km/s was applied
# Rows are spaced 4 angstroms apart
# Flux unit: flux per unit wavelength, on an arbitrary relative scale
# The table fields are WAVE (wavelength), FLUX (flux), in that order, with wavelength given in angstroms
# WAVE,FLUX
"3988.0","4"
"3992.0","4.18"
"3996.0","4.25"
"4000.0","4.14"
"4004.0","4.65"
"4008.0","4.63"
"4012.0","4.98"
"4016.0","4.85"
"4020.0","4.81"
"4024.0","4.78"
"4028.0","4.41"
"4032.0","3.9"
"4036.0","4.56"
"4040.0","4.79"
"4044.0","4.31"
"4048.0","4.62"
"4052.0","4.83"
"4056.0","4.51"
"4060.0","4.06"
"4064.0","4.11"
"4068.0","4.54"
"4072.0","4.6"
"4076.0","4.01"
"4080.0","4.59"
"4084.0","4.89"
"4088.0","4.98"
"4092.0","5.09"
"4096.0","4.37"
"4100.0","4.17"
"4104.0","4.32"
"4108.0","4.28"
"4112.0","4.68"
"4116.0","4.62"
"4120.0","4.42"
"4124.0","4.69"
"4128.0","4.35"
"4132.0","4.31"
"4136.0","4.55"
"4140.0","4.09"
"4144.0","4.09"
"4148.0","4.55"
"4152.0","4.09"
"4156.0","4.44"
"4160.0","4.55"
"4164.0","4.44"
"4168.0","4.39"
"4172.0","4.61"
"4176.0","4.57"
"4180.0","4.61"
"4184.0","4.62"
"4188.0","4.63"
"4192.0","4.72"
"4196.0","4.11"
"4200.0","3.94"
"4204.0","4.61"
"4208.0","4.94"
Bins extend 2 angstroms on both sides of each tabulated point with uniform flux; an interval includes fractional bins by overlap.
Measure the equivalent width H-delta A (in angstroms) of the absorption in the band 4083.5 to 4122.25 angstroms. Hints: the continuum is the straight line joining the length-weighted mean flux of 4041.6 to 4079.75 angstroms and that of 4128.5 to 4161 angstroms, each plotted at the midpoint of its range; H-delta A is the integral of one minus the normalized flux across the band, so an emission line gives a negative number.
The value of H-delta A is -1.8 angstroms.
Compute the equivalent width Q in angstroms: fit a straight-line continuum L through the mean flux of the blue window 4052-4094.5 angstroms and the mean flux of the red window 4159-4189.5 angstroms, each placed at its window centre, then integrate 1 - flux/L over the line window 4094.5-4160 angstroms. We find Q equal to 2.4 angstroms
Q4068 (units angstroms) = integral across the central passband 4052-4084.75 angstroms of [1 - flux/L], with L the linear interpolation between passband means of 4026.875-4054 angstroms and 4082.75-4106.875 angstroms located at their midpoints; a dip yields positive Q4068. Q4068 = 1.0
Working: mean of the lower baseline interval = 4.49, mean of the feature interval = 4.42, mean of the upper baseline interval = 4.62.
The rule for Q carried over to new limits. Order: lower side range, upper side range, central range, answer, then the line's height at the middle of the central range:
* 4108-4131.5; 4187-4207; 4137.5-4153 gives 0.9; 4.48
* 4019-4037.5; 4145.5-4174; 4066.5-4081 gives 0.1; 4.46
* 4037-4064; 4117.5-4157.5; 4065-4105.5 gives -1.0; 4.44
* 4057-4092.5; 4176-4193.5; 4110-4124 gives -0.1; 4.56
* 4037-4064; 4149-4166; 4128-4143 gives 0.4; 4.41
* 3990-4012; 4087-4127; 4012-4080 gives -0.3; 4.48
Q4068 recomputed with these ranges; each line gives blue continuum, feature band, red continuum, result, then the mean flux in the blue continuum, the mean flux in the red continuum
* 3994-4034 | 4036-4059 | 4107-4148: -0.41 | 4.54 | 4.42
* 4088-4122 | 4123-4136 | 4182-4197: 0.24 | 4.52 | 4.55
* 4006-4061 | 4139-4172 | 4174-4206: 1.07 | 4.58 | 4.48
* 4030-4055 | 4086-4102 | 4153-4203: -0.59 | 4.5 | 4.46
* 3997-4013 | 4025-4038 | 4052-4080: 0.42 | 4.55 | 4.36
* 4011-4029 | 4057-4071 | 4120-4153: 1.01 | 4.77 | 4.35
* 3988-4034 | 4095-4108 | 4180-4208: 0.60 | 4.49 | 4.49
